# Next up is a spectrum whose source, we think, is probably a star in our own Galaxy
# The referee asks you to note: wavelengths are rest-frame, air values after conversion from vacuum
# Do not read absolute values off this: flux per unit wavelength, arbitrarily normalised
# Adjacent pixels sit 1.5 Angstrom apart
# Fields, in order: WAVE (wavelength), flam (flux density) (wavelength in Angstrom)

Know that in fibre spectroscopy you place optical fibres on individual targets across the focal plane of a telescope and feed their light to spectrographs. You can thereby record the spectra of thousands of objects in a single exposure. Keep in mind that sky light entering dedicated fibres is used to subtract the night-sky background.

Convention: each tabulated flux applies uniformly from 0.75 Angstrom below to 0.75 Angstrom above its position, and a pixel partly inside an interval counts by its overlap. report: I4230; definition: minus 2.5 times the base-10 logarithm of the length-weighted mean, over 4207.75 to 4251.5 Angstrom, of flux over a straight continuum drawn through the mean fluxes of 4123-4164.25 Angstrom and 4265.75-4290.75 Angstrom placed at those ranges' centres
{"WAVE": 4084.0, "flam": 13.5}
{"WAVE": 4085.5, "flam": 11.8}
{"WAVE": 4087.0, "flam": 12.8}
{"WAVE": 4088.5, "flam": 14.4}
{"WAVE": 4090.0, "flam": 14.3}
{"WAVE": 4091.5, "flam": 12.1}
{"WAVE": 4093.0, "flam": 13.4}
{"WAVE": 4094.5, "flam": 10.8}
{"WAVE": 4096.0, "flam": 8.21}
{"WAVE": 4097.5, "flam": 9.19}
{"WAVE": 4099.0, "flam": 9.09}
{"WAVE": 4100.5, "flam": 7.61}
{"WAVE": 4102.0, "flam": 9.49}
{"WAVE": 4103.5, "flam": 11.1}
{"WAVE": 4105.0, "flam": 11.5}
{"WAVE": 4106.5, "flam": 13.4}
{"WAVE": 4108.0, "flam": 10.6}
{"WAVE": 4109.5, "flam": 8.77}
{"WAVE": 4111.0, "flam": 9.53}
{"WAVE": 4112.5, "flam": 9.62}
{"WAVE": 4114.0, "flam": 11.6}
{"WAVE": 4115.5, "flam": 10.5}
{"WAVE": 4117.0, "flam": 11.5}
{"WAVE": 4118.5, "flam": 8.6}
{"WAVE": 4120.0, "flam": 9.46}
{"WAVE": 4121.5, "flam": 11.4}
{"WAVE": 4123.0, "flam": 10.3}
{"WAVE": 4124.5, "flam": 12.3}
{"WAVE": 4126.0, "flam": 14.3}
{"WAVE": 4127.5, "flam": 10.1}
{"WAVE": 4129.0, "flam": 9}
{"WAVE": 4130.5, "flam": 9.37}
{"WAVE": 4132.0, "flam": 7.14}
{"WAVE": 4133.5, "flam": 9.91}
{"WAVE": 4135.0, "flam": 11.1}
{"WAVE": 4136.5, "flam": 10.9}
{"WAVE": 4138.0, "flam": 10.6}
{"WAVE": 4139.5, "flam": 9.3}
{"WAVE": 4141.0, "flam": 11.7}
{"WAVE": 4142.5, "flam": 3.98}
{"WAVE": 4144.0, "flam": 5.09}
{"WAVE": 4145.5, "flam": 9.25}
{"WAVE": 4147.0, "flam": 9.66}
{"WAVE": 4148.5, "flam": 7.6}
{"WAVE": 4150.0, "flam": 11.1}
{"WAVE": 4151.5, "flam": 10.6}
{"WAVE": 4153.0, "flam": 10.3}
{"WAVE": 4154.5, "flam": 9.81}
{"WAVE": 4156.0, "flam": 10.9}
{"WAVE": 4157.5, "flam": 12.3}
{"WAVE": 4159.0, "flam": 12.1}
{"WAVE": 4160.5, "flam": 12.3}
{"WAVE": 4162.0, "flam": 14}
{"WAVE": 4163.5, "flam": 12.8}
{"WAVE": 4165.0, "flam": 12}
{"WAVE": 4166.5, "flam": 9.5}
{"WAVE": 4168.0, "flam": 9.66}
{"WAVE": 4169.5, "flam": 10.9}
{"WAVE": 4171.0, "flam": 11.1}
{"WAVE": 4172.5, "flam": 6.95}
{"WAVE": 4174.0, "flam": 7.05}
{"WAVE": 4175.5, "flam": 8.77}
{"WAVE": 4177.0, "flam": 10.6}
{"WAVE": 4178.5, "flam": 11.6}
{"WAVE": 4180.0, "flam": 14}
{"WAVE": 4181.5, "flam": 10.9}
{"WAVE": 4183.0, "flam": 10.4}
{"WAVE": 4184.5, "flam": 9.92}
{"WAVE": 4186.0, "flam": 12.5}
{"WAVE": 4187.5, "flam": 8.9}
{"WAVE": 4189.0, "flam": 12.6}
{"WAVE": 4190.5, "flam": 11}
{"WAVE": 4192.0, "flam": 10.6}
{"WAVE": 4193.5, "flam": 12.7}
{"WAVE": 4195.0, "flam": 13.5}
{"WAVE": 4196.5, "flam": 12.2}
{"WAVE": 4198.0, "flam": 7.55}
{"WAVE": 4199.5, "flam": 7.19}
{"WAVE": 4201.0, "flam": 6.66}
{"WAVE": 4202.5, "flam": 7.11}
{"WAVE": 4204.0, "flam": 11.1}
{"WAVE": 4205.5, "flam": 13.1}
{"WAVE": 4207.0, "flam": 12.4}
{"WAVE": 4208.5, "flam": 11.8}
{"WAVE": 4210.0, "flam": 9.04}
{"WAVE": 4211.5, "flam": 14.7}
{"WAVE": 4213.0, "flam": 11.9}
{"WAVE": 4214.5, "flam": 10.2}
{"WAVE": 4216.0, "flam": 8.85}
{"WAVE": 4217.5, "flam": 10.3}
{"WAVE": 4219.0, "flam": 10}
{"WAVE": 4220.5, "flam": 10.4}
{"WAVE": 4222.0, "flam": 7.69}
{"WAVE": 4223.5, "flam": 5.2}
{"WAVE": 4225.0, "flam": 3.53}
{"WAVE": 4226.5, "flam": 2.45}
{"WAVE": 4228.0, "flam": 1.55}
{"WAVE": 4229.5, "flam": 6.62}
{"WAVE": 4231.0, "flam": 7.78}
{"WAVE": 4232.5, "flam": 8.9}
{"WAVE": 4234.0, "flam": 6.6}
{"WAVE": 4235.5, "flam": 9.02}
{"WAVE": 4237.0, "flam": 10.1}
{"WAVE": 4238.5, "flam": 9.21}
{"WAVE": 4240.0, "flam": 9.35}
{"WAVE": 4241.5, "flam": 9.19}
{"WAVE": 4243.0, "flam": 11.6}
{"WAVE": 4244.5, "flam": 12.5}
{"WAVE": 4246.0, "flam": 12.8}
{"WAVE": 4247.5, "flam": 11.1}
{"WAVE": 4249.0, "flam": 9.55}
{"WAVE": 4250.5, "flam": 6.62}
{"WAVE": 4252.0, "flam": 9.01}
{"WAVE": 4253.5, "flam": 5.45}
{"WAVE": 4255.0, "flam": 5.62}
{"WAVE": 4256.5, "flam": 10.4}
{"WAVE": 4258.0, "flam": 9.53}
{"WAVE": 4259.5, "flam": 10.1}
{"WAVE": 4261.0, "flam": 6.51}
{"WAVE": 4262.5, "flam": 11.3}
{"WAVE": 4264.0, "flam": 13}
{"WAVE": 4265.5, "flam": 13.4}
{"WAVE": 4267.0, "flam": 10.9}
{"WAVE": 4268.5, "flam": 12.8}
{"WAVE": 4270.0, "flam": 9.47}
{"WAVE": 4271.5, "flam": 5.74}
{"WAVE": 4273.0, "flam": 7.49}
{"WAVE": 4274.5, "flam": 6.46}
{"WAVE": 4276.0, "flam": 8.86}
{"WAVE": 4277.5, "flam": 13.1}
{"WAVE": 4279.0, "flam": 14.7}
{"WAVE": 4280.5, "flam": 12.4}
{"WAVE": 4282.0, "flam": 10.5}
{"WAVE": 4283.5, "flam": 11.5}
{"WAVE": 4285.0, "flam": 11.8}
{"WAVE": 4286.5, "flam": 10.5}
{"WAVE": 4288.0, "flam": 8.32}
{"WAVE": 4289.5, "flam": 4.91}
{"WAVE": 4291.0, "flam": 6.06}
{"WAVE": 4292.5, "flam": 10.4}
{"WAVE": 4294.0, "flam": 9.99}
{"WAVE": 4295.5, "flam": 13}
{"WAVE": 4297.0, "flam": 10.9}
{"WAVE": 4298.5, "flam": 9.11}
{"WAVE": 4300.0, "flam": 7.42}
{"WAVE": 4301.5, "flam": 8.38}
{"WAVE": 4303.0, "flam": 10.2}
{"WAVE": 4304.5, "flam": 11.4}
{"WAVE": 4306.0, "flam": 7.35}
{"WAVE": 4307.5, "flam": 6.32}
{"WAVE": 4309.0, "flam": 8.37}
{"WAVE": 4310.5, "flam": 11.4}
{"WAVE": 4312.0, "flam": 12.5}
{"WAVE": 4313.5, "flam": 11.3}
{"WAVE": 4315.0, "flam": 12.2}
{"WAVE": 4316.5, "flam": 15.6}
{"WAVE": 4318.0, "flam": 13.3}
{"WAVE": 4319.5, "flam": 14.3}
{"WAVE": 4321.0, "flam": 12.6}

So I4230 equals 0.13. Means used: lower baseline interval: 10.3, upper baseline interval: 9.96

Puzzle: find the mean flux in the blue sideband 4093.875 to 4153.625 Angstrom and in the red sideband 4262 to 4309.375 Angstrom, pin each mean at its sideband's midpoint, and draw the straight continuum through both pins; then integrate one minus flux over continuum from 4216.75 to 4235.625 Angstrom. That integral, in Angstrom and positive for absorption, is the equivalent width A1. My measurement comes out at 5.8 Angstrom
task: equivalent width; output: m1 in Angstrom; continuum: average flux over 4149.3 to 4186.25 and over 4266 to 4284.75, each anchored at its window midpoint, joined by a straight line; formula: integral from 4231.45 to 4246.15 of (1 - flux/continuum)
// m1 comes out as 1.10 Angstrom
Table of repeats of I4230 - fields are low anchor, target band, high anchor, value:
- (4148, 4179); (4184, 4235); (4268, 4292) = 0.103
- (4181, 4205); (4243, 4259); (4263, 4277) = 0.068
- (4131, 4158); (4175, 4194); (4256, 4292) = -0.155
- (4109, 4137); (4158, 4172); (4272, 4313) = -0.137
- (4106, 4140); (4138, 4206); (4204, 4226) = -0.017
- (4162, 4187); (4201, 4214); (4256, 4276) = -0.081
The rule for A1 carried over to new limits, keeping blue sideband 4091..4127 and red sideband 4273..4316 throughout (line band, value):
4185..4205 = -0.02 Angstrom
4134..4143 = 0.62 Angstrom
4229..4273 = 2.93 Angstrom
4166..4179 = 1.05 Angstrom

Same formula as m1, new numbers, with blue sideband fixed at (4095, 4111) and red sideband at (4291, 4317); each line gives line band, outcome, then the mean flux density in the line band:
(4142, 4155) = 1.7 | 8.66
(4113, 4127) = -1.6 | 11.1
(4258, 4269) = -1.0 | 11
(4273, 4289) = -0.7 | 10.6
